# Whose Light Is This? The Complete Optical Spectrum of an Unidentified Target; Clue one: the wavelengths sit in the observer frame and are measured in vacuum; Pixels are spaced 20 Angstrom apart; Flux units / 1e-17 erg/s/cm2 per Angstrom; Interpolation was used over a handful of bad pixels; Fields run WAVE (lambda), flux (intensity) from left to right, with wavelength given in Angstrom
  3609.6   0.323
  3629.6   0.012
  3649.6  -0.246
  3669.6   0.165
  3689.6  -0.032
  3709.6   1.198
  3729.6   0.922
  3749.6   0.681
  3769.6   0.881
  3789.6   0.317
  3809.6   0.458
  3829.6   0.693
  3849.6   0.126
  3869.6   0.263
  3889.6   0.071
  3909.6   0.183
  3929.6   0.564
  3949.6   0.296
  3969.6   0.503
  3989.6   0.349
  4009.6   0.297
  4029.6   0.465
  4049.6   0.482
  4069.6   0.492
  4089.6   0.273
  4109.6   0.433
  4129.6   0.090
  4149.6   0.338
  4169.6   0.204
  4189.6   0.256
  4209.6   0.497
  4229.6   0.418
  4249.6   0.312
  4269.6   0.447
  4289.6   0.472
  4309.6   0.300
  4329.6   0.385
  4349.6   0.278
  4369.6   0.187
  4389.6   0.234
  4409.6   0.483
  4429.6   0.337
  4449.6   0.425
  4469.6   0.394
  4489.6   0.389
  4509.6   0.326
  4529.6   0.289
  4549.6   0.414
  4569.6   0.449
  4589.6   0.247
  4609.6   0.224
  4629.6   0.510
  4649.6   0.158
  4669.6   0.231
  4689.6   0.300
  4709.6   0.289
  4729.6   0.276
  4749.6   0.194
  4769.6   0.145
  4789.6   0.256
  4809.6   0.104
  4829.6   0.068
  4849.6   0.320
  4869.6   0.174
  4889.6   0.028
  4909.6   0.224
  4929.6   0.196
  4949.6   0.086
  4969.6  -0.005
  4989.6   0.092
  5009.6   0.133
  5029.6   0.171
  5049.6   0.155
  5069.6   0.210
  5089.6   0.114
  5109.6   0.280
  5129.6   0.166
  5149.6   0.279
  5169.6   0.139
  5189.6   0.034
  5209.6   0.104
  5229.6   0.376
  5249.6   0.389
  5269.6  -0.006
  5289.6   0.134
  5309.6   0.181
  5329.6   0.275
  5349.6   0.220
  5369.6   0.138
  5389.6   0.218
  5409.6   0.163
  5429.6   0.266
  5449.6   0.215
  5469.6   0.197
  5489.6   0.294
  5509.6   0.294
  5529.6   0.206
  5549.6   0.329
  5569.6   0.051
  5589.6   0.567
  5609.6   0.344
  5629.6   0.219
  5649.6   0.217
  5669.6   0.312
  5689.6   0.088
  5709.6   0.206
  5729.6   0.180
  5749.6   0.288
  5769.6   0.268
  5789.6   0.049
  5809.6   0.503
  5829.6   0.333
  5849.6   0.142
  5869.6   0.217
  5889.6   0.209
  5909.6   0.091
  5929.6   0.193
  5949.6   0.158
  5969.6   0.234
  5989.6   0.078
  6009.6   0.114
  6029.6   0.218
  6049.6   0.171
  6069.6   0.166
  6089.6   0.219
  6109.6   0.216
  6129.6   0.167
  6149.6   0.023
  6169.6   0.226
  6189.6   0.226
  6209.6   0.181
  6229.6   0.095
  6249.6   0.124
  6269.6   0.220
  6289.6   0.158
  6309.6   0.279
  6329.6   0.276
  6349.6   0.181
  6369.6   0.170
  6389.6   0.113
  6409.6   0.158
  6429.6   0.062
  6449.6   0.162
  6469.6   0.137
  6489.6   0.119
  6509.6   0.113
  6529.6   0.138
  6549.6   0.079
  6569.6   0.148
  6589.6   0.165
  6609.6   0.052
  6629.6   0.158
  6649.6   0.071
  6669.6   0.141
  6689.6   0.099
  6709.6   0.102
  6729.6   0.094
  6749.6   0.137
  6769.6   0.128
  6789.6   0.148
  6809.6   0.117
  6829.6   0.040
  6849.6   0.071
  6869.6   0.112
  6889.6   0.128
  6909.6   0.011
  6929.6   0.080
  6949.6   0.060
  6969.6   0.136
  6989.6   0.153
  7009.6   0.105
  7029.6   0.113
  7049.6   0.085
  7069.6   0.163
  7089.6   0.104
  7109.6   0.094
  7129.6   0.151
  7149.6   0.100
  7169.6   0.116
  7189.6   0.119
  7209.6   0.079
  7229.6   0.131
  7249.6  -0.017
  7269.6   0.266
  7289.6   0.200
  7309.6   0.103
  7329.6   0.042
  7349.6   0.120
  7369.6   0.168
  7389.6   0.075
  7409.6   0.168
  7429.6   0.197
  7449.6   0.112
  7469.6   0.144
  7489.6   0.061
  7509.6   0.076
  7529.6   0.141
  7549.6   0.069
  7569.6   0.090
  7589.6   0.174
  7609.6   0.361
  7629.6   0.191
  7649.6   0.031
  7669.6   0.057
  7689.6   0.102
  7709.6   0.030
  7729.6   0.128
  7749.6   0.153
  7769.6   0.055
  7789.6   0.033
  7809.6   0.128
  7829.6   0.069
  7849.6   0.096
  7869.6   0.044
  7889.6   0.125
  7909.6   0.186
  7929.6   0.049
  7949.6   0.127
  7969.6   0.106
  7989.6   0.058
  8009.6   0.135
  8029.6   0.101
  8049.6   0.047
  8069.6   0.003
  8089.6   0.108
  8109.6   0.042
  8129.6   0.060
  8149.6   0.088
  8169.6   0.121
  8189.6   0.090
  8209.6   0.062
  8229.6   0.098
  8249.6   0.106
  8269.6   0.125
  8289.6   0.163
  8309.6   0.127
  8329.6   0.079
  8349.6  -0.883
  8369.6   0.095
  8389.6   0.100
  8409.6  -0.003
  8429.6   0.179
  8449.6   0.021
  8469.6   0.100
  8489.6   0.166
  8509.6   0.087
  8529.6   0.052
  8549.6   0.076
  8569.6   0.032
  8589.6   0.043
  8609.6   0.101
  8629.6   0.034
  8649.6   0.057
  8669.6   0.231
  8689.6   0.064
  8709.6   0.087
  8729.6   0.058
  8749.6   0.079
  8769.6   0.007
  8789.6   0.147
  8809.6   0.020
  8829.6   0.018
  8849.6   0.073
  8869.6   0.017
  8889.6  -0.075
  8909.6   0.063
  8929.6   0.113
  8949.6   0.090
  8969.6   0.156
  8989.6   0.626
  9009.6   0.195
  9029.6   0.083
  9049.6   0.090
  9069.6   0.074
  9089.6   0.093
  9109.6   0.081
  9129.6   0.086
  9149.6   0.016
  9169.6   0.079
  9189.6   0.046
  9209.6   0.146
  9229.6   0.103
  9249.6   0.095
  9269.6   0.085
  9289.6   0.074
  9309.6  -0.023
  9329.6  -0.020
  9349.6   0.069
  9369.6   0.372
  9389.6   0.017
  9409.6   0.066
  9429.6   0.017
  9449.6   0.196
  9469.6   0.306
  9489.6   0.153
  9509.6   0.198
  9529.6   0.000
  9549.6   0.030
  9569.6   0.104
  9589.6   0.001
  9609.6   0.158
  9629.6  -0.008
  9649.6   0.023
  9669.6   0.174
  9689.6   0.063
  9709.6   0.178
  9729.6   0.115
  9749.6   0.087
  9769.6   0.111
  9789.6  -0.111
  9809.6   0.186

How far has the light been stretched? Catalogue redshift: 1.410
